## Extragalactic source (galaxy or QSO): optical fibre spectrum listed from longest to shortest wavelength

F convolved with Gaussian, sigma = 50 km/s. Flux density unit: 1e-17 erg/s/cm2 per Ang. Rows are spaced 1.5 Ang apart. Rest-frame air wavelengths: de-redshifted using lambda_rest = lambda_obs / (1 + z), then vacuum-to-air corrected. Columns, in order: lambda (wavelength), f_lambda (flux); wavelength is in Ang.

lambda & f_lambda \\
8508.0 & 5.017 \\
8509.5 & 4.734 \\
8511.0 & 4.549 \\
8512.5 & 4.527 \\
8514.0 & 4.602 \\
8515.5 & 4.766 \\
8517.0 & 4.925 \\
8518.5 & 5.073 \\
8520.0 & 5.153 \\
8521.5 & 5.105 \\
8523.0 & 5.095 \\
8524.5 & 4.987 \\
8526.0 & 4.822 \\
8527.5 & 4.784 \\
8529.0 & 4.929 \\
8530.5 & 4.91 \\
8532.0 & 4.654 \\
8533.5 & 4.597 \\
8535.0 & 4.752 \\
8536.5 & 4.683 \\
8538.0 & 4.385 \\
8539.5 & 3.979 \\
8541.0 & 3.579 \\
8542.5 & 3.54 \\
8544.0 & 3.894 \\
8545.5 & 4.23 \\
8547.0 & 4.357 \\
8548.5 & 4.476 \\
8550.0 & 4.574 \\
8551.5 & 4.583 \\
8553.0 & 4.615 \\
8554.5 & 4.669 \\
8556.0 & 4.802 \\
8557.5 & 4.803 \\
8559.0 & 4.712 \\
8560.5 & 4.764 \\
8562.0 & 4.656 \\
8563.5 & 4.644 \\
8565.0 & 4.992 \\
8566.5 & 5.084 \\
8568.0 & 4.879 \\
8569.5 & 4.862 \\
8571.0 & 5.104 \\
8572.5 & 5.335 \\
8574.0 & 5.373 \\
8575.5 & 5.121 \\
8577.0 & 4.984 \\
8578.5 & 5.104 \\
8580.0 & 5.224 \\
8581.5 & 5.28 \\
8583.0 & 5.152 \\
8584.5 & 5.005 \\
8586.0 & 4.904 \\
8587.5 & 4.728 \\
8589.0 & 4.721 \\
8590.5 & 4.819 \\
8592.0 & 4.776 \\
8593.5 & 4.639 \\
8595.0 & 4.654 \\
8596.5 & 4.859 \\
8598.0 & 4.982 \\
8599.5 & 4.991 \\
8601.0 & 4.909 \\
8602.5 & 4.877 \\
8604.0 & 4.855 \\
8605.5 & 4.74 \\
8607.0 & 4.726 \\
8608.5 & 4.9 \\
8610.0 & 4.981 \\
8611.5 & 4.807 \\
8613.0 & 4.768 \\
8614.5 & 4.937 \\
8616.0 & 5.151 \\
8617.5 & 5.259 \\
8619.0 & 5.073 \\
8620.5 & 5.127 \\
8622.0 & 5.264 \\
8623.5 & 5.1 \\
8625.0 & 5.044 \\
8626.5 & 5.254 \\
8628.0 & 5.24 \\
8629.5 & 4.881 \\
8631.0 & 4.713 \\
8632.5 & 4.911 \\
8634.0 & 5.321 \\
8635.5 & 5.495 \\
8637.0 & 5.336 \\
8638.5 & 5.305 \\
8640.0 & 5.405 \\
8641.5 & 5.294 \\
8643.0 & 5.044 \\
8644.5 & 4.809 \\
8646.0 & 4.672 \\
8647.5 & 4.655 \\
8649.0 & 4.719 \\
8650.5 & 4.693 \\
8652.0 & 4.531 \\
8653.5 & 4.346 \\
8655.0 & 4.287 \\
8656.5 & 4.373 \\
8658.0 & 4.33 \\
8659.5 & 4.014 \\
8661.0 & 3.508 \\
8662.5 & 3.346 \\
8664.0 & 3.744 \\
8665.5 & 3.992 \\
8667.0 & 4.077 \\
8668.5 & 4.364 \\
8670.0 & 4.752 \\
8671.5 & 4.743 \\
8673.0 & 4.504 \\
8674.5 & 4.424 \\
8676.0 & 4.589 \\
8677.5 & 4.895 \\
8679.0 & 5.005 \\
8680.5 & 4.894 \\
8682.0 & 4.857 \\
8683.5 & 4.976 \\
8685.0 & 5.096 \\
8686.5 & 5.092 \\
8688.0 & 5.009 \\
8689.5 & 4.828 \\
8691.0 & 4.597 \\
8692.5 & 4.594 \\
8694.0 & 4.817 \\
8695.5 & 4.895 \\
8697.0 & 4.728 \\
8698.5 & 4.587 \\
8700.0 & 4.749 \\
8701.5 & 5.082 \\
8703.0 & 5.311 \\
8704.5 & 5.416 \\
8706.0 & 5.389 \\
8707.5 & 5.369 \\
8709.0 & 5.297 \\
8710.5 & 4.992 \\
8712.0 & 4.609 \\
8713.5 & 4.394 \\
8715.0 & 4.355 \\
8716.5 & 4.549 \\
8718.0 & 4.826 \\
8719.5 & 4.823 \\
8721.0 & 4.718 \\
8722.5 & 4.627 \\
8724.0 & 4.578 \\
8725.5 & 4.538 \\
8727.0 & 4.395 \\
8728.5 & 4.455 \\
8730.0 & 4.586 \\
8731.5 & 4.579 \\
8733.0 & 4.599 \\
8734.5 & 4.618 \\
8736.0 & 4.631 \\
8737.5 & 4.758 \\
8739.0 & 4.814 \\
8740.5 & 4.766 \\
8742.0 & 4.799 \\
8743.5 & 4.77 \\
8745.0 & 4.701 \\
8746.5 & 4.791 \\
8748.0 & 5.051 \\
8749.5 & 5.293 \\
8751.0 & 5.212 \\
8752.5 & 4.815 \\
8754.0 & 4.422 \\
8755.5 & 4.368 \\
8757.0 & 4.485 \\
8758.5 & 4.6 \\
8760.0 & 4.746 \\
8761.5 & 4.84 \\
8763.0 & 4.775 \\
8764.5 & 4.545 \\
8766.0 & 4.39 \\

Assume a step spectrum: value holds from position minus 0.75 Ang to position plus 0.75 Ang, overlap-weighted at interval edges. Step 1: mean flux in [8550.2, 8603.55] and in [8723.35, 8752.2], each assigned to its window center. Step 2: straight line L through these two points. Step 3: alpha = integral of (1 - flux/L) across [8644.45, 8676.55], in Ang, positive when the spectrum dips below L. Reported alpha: 3.2 Ang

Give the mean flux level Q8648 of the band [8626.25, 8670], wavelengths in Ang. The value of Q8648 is 4.64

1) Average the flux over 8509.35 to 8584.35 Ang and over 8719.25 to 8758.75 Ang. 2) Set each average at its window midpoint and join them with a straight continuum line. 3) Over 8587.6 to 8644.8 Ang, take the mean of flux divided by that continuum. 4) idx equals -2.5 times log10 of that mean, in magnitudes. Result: -0.06 mag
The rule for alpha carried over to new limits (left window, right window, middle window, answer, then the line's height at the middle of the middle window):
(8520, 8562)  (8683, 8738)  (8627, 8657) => -1.29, 4.71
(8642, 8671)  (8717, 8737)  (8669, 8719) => -4.08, 4.49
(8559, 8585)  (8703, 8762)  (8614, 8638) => -0.97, 4.94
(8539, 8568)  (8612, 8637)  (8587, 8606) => 0.17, 4.86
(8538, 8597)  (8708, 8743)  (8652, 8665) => 1.85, 4.69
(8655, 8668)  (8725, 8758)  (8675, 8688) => -2.45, 4.14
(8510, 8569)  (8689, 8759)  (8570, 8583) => -1.42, 4.67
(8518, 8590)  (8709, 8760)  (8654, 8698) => 1.74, 4.72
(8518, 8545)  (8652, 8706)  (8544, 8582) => -1.88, 4.6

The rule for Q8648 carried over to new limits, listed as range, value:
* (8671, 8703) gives 4.82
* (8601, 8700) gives 4.77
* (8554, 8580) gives 4.95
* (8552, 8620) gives 4.92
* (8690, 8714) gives 4.93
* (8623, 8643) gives 5.17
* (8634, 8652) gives 5.03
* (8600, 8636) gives 5.01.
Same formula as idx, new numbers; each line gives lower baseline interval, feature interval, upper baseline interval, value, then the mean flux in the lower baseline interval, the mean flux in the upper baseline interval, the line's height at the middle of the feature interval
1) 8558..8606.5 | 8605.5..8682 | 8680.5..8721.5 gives 0.035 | 4.93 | 4.89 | 4.91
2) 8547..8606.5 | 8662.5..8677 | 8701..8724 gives 0.138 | 4.87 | 4.9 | 4.89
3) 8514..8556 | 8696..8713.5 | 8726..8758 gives -0.074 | 4.6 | 4.71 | 4.69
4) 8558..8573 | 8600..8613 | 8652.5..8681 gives -0.042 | 4.89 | 4.32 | 4.66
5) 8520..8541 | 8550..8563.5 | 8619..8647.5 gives 0.029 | 4.72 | 5.11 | 4.82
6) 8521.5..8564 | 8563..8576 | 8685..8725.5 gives -0.099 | 4.56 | 4.85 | 4.61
